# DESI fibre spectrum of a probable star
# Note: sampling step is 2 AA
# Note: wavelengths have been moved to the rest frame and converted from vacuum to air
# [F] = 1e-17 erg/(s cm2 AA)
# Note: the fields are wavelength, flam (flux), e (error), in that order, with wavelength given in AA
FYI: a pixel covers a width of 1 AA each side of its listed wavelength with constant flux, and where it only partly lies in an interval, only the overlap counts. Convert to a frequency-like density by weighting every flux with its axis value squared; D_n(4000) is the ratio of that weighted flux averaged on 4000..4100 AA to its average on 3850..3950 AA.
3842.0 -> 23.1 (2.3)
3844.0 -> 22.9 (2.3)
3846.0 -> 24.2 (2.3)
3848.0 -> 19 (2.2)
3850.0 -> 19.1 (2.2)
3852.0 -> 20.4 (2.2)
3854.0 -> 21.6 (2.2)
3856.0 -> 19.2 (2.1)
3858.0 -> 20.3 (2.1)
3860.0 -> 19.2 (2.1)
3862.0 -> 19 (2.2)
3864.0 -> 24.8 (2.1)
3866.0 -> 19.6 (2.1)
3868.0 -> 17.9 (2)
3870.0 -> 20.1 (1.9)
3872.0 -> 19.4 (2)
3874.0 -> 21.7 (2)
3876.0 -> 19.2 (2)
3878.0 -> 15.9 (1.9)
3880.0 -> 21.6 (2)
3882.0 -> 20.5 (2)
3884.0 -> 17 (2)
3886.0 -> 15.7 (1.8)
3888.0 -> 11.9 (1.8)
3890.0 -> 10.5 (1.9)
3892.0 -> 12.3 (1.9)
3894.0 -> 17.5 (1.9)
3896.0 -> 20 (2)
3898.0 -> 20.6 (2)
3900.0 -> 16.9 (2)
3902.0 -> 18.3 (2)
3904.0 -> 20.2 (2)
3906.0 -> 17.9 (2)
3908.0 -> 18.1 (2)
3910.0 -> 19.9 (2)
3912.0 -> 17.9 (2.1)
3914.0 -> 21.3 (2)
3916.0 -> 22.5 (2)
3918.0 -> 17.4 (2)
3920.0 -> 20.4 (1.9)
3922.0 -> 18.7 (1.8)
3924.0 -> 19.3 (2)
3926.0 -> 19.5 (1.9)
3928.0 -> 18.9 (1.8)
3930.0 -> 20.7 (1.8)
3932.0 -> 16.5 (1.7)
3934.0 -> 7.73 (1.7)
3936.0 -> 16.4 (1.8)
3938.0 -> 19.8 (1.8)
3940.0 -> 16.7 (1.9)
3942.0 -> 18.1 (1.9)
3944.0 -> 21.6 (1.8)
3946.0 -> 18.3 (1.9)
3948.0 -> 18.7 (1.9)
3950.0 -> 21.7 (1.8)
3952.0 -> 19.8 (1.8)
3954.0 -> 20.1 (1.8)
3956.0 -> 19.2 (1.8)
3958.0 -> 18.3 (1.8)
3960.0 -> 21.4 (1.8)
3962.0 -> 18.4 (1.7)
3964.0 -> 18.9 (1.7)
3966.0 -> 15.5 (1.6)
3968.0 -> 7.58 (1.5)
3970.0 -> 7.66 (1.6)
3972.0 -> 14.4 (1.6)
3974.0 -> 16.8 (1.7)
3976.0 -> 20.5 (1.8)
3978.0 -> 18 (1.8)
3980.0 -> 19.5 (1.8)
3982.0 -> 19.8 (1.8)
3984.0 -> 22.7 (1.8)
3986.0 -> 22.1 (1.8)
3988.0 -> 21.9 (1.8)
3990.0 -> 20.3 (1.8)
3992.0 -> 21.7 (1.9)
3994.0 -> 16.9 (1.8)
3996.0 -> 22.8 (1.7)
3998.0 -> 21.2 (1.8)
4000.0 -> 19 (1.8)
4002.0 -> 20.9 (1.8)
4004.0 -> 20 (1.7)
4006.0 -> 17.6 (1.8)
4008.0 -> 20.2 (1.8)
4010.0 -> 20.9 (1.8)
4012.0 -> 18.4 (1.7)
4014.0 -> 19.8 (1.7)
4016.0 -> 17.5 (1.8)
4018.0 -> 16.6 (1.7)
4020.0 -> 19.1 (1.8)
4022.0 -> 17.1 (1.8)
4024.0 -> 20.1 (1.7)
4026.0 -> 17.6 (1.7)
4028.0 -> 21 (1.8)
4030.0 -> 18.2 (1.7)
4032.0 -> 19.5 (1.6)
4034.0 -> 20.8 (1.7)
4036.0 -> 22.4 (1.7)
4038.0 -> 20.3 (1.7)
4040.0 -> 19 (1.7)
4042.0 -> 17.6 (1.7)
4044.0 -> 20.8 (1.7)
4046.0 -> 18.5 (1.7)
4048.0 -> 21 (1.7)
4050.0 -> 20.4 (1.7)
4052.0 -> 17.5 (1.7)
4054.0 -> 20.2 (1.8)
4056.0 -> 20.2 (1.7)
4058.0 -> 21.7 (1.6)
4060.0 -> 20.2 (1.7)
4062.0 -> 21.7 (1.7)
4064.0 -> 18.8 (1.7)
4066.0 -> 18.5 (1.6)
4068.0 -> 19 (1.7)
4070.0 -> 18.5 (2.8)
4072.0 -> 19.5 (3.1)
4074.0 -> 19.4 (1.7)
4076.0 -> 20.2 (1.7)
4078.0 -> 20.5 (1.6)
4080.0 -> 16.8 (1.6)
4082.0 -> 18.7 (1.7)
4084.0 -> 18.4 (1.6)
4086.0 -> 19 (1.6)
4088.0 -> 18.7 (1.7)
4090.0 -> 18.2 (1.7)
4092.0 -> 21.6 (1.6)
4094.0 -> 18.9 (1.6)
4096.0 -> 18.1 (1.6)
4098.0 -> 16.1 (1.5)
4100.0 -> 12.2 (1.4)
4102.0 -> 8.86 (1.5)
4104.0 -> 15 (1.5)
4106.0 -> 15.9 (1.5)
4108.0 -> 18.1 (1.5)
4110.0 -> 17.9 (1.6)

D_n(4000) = 1.1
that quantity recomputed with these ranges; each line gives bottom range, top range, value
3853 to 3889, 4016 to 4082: 1.11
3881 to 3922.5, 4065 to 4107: 1.09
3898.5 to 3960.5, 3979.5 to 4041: 1.10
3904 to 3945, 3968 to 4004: 1.05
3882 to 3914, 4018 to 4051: 1.21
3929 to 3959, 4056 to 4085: 1.14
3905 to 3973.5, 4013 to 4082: 1.14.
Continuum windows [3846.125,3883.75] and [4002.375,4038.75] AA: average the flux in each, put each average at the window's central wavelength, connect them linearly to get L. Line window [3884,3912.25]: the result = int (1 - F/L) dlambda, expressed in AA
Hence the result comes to 4.1 AA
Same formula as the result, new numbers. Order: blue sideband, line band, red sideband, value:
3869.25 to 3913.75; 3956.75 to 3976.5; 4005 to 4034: 2.80 AA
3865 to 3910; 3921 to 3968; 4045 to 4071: 0.73 AA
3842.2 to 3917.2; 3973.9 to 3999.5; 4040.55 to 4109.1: -2.28 AA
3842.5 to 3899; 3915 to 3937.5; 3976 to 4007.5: 1.78 AA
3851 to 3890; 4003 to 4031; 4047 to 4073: 1.06 AA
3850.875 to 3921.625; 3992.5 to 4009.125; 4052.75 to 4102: -1.01 AA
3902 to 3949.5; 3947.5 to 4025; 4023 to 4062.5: 1.90 AA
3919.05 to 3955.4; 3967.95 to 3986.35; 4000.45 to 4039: 1.68 AA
